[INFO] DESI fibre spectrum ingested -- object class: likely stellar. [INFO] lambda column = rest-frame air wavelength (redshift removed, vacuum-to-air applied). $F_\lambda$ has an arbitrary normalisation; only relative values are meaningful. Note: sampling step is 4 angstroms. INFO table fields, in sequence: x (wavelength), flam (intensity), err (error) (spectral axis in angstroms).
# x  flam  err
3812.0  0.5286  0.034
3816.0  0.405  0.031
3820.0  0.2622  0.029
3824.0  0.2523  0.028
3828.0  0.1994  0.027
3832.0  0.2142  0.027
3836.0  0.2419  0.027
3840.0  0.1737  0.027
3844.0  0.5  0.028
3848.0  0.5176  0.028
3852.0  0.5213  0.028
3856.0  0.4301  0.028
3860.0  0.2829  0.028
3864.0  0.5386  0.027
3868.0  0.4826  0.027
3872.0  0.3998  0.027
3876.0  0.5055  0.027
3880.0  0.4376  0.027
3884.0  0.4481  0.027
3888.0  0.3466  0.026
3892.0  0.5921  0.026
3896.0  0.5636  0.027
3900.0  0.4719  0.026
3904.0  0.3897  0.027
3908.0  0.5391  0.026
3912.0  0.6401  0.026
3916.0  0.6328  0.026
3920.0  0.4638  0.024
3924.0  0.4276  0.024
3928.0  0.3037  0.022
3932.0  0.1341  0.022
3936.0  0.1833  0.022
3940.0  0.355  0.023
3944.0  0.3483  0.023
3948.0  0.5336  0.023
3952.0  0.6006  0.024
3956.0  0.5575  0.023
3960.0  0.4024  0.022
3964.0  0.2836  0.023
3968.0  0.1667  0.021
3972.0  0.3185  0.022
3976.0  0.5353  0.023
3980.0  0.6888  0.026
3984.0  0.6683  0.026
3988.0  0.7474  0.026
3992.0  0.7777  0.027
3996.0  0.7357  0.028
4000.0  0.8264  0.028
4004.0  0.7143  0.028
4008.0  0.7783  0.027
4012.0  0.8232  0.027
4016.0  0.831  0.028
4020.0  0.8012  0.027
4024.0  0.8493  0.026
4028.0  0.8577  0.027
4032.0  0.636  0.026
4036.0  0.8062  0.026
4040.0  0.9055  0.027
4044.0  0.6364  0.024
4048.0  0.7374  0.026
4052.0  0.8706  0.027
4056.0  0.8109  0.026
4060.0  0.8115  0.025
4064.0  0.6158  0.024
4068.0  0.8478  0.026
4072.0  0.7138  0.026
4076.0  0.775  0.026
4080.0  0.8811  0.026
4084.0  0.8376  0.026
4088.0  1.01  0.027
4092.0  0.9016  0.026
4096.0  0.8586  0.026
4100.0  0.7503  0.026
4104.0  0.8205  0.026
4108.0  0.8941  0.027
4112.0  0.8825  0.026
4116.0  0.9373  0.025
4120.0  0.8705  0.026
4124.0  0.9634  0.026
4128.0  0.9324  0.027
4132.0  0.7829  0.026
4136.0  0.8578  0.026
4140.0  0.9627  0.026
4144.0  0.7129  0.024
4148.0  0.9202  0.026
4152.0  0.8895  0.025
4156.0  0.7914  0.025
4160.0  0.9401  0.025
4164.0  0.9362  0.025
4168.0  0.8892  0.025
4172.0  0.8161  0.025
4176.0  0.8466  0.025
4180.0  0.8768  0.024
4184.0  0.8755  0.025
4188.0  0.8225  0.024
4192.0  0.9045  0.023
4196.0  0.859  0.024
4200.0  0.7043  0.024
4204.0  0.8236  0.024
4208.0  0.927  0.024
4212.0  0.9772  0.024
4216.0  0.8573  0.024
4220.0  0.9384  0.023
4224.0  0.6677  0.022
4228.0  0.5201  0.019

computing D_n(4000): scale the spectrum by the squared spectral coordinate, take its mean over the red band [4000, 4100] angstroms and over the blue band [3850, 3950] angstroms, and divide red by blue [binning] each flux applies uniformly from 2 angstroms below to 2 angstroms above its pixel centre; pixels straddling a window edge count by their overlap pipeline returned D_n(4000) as 1.98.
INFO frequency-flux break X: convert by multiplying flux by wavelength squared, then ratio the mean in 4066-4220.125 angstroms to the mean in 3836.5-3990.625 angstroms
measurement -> 2.2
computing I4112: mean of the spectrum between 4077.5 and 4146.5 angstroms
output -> 0.874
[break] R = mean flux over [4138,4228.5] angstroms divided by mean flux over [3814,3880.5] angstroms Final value 2.28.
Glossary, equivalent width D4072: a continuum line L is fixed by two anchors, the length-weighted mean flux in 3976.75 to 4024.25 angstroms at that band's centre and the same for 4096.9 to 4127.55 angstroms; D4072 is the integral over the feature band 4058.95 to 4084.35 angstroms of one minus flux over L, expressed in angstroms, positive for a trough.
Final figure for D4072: 1.7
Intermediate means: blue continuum 0.761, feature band 0.779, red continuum 0.876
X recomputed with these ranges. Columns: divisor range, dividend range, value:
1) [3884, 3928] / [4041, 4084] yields 1.70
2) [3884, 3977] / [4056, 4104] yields 2.08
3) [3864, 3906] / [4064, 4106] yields 1.96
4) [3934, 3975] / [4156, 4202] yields 2.53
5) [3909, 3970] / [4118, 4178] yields 2.40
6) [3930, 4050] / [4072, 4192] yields 1.52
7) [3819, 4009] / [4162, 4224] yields 2.14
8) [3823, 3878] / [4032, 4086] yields 2.30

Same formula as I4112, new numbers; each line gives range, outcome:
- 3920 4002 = 0.479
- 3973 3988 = 0.626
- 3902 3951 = 0.416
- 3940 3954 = 0.474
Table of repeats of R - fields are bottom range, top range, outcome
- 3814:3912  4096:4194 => 2.12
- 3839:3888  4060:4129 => 1.94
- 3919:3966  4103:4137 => 2.32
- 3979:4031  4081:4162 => 1.13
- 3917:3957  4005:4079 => 2.00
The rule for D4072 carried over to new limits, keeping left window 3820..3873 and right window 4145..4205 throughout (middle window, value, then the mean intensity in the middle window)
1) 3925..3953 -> 8.9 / 0.345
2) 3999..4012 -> -3.8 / 0.777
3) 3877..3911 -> -3.6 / 0.479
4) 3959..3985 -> 5.8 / 0.43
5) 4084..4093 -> -2.6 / 0.936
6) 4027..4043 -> -3.5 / 0.788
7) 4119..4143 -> -3.0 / 0.888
